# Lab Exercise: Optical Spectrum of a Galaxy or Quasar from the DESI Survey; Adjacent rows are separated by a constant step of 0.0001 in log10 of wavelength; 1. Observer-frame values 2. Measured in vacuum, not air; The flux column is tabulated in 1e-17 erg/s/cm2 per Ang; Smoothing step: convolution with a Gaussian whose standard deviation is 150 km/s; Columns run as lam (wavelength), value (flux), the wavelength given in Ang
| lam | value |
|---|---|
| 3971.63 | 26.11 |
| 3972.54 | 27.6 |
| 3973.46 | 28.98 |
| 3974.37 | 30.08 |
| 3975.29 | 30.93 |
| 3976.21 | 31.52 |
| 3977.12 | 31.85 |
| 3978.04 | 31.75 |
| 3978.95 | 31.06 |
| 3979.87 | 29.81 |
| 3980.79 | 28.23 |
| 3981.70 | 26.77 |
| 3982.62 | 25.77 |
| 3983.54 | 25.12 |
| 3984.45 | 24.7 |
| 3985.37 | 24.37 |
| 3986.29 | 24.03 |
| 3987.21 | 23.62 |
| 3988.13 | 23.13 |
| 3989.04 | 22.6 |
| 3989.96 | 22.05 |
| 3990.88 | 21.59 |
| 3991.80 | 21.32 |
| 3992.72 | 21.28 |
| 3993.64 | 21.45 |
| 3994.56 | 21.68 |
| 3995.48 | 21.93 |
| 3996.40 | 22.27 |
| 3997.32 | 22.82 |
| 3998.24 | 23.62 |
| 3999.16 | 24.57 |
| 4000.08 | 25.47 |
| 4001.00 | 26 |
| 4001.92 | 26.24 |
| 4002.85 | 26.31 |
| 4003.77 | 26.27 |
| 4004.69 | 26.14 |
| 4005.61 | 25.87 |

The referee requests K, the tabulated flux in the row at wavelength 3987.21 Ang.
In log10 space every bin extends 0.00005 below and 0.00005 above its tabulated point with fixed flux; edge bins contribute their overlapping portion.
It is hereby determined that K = 23.62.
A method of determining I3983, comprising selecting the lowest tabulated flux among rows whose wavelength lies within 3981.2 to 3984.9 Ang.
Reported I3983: 24.7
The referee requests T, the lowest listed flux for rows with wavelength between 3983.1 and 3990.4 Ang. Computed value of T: 22.05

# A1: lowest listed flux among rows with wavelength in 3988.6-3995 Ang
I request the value 21.28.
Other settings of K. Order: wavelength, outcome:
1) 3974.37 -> 30.08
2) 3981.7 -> 26.77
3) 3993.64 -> 21.45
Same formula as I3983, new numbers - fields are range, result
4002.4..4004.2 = 26.27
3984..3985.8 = 24.37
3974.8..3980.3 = 29.81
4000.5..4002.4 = 26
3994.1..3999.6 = 21.68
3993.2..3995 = 21.45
